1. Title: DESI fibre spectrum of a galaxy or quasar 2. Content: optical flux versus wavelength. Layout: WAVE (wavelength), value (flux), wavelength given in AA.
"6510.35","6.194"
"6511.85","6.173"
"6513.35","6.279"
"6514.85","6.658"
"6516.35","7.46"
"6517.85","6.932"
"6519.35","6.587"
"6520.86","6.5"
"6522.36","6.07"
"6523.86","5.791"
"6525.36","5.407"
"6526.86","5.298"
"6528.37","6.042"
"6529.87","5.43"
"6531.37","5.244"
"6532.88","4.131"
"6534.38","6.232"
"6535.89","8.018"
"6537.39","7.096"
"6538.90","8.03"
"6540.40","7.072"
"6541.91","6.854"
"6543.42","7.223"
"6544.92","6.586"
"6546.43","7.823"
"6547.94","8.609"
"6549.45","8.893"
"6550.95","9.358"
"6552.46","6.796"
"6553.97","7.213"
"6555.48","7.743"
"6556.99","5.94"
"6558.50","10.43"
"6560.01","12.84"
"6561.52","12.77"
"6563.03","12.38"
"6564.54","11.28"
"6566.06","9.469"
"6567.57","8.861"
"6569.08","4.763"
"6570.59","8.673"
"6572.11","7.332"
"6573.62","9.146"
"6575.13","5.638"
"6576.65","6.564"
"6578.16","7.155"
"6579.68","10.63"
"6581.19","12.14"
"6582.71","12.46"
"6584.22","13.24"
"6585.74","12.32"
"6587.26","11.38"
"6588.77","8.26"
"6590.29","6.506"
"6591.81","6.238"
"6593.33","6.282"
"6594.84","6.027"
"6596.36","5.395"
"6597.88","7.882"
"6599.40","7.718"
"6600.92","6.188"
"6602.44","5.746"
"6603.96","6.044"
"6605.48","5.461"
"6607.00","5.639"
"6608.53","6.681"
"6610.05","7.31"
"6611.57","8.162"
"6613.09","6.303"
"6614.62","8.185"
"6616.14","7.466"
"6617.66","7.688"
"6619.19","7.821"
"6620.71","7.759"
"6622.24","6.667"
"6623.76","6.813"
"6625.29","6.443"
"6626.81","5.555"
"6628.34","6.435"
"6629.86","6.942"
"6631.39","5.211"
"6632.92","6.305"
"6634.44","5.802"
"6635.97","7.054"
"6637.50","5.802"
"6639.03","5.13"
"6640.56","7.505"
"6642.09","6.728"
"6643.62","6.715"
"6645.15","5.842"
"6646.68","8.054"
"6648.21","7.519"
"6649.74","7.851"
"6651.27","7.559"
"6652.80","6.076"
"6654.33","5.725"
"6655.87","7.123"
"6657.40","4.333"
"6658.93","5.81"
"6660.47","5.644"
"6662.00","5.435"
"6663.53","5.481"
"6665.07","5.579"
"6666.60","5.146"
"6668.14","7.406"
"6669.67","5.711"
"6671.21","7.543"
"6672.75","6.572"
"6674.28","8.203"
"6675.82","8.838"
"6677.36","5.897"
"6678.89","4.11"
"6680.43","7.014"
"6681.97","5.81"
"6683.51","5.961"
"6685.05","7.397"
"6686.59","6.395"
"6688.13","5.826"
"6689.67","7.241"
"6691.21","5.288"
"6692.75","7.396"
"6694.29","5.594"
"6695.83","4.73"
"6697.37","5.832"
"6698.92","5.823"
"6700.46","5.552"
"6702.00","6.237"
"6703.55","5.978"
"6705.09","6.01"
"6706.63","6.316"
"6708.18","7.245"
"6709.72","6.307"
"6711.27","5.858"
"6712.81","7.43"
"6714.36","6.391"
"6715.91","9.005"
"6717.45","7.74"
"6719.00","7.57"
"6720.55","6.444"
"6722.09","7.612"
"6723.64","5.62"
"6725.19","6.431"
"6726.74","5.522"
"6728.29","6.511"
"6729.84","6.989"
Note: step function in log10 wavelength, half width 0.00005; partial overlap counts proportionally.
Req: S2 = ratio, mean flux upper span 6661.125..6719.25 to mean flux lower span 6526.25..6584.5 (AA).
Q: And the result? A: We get 0.78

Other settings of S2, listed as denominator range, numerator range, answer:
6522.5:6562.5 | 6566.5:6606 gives 1.08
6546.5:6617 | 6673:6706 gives 0.75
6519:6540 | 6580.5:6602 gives 1.41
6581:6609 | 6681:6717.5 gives 0.81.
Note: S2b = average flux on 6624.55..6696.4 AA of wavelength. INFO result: 6.34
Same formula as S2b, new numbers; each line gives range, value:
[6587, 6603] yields 6.94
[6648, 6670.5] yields 6.13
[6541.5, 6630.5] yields 8.01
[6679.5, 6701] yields 6.12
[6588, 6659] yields 6.64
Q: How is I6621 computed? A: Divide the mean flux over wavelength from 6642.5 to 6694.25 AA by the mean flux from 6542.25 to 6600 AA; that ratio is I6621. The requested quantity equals 0.7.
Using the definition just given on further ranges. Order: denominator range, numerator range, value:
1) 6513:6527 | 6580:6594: 1.56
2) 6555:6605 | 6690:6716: 0.72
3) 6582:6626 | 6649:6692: 0.83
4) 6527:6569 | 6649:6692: 0.79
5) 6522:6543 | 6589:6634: 1.07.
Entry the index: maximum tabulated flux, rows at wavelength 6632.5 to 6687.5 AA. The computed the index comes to 8.838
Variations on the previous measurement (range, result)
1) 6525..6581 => 12.84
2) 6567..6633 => 13.24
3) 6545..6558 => 9.358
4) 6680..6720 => 9.005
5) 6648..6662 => 7.851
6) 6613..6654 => 8.185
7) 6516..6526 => 7.46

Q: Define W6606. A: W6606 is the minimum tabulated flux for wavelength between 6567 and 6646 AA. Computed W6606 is 4.763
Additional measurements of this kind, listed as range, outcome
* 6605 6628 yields 5.461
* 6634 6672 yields 4.333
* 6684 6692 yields 5.288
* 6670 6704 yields 4.11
